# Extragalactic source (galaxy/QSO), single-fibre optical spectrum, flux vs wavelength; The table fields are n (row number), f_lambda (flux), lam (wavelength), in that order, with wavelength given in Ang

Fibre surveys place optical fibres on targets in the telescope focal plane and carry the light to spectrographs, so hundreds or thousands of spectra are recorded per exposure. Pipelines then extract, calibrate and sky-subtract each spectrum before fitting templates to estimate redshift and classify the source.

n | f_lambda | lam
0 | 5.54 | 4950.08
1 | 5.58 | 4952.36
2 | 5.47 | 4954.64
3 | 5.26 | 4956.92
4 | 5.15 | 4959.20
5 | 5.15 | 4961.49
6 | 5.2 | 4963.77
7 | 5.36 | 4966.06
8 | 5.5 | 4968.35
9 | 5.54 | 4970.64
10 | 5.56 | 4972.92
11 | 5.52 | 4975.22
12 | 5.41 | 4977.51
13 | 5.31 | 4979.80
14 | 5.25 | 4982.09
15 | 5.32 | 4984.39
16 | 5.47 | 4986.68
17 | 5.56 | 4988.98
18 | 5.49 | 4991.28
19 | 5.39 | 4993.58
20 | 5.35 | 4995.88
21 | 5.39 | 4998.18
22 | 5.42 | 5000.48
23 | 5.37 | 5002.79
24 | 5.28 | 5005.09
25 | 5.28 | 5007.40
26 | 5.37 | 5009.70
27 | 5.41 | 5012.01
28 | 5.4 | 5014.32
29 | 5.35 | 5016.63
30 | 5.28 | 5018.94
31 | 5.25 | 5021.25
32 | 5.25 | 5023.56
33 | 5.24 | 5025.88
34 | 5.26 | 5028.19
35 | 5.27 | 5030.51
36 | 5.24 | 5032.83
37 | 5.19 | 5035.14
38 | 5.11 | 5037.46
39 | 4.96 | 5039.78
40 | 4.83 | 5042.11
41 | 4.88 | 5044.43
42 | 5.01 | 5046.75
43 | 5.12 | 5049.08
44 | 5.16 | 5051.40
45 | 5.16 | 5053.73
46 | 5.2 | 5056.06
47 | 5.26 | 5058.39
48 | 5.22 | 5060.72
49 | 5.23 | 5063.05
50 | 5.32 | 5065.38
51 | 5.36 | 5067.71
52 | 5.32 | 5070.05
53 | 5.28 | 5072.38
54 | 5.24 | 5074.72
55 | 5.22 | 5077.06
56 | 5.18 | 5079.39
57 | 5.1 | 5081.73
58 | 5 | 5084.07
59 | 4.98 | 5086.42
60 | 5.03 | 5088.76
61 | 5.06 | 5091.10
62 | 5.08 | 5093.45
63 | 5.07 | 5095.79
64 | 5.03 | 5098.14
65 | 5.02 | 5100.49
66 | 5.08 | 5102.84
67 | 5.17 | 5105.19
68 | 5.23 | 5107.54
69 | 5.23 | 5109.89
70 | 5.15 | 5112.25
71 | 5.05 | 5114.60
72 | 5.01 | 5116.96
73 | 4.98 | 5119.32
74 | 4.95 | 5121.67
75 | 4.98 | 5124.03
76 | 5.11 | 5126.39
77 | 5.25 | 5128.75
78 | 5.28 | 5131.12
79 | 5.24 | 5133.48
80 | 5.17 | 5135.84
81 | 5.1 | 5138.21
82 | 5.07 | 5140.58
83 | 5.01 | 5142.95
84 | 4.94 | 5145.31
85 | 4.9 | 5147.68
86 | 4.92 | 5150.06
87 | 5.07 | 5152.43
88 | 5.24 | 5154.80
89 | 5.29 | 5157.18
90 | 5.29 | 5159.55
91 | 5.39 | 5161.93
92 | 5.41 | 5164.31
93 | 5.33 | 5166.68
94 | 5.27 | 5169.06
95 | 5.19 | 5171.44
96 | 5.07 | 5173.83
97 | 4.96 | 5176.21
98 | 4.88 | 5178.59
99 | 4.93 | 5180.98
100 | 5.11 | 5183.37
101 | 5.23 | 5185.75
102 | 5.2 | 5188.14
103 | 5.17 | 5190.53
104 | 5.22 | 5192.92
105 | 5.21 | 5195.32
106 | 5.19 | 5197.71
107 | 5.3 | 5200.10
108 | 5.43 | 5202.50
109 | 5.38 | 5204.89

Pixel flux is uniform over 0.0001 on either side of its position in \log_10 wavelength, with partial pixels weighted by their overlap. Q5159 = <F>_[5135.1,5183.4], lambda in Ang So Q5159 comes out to 5.12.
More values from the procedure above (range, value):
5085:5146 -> 5.09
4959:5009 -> 5.38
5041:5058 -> 5.06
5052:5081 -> 5.25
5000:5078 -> 5.23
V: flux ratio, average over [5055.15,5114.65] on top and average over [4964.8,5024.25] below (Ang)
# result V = 1.0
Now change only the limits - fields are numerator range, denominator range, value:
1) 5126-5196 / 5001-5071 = 0.99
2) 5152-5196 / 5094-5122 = 1.02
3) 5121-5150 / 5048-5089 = 0.98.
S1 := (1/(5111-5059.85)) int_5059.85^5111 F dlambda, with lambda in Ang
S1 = 5.16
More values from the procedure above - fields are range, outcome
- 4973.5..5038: 5.34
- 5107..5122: 5.09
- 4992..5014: 5.37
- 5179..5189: 5.1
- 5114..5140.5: 5.1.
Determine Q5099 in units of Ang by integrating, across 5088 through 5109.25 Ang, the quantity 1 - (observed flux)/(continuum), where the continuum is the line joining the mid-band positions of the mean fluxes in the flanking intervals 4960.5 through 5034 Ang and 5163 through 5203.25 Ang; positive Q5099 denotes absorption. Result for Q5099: 0.7 Ang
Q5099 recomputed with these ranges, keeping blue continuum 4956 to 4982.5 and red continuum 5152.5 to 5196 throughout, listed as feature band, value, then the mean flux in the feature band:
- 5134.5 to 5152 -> 0.6 Ang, 5.02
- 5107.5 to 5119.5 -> 0.3 Ang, 5.1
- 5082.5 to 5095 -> 0.5 Ang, 5.03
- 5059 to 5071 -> 0.0 Ang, 5.29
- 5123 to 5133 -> 0.1 Ang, 5.16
